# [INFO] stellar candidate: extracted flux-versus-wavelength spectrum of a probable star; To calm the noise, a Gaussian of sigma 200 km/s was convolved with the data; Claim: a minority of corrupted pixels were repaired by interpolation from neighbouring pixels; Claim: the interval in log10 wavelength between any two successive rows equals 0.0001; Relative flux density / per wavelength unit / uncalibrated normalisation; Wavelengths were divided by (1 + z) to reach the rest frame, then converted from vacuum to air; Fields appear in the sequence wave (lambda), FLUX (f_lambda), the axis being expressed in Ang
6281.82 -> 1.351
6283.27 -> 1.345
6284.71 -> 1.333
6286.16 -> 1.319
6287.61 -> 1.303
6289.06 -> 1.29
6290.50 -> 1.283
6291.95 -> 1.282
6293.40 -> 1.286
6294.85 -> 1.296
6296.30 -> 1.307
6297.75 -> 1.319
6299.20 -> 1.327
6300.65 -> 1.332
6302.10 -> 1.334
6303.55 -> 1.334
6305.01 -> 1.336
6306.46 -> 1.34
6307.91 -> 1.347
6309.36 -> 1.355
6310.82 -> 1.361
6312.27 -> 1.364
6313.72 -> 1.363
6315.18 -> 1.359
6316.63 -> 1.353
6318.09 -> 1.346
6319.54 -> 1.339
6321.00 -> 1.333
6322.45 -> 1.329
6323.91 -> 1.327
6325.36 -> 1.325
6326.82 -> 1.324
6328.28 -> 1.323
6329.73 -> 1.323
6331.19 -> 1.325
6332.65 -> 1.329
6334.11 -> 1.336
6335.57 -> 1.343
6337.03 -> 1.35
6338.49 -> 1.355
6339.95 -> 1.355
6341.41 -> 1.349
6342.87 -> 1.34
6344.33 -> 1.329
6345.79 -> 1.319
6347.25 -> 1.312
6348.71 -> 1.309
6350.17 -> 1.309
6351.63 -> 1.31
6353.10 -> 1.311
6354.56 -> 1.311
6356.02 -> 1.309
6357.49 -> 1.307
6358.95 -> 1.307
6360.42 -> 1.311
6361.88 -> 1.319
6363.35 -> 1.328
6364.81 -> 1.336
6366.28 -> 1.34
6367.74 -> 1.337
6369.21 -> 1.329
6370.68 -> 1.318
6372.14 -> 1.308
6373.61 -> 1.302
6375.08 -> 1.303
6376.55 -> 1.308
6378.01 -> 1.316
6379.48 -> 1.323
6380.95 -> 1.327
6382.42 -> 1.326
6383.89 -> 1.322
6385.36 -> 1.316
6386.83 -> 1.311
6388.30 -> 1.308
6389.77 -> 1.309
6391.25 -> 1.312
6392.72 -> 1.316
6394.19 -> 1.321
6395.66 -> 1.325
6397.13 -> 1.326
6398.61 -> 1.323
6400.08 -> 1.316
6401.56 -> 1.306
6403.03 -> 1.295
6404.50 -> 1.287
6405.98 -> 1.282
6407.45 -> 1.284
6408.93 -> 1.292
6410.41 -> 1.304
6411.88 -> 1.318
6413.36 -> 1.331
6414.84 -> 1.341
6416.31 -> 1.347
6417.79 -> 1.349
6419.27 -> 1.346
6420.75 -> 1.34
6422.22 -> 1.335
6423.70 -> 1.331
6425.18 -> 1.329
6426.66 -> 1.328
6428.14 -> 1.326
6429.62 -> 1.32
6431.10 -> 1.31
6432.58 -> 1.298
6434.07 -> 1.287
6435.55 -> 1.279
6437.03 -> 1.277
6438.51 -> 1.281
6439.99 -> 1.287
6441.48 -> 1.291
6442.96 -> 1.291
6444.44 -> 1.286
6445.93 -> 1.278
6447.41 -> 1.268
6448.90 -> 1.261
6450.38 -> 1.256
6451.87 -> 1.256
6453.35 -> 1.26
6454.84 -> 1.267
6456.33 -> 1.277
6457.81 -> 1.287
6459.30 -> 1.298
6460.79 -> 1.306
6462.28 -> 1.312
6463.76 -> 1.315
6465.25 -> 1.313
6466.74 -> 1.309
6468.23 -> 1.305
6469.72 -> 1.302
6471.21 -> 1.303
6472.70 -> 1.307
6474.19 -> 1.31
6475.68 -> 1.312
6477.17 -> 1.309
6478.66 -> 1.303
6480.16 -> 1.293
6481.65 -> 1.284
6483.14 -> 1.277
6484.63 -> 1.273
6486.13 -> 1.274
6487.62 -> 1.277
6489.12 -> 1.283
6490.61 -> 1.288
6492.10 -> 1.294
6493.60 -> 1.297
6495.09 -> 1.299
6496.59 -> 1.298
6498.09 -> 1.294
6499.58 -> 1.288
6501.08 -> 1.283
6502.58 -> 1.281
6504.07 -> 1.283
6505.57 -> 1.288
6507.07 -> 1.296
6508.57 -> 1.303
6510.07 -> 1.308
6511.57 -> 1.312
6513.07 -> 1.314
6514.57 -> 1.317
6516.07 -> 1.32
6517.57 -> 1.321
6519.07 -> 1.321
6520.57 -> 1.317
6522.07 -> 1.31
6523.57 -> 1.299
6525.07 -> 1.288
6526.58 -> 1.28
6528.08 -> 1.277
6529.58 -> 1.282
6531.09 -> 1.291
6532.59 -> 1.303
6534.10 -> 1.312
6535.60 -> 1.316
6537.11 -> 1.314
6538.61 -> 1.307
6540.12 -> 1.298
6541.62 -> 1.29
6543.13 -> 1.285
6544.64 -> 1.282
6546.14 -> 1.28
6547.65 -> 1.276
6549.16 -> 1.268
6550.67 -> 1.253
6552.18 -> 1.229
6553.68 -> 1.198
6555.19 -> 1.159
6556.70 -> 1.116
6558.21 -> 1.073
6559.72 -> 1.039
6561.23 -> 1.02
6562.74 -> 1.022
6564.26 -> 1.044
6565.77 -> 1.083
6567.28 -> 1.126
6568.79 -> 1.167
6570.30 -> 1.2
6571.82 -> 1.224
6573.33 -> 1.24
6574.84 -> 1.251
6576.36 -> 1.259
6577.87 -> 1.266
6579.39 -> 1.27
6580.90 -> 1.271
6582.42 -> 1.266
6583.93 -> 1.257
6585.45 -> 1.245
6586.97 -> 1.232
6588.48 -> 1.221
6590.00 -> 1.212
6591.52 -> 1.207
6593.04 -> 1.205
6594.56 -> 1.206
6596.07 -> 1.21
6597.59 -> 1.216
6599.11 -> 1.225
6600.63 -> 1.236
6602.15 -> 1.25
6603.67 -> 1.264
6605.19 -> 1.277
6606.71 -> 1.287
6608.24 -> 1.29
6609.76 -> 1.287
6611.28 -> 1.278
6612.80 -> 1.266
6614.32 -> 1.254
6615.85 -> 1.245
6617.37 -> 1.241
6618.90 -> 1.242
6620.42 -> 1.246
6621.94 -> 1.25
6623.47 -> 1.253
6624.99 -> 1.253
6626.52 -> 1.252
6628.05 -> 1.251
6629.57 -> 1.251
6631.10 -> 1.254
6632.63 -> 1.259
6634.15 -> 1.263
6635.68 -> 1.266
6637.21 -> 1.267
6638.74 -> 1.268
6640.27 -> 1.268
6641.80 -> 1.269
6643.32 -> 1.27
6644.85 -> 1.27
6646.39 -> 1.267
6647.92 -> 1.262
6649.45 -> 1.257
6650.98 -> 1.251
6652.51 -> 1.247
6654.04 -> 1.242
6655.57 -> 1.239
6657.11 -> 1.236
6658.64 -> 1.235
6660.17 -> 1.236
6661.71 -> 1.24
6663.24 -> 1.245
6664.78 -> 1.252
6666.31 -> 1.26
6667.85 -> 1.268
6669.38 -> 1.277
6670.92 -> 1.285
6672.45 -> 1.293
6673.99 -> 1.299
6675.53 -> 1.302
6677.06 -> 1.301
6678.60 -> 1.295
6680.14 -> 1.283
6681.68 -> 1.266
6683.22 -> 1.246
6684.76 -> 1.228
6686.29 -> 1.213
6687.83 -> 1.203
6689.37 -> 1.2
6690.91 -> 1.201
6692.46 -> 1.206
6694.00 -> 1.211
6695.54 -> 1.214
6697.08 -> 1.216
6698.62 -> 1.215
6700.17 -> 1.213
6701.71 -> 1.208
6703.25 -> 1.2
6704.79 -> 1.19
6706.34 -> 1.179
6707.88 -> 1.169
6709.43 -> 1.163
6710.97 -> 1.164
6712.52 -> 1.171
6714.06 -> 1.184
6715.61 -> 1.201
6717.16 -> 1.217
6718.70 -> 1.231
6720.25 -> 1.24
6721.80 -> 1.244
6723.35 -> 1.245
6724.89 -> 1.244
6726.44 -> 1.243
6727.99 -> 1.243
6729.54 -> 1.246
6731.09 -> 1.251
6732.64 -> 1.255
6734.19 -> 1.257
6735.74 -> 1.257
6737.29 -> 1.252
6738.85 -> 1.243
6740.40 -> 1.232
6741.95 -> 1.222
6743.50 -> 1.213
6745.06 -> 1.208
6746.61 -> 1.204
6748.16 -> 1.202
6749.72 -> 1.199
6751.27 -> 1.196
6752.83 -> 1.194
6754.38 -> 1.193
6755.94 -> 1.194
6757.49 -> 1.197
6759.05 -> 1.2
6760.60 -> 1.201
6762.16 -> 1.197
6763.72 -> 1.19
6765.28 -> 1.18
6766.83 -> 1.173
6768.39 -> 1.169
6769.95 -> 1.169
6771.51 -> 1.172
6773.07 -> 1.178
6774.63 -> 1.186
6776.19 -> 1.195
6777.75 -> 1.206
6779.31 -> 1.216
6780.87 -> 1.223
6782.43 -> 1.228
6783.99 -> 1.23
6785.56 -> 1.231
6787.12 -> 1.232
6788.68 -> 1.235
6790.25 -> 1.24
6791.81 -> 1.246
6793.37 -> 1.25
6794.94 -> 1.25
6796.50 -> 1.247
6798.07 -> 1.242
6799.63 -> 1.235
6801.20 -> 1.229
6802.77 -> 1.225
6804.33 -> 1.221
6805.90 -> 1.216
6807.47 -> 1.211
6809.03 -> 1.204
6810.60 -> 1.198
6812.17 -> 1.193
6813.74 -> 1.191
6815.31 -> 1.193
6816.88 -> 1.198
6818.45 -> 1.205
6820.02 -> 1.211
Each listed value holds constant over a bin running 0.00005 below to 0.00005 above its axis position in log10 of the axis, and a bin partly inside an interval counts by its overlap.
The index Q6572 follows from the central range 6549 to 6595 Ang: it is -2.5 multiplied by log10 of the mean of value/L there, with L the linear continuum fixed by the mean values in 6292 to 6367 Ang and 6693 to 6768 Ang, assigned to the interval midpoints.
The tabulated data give 0.063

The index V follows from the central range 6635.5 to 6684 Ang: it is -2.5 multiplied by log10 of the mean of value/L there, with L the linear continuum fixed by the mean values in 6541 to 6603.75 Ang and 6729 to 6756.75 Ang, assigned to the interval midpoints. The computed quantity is -0.04 mag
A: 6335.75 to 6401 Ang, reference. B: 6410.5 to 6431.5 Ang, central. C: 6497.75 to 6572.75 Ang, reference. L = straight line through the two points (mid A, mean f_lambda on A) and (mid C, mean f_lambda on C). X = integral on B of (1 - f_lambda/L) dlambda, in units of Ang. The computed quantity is -0.6 Ang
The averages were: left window 1.32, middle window 1.33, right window 1.25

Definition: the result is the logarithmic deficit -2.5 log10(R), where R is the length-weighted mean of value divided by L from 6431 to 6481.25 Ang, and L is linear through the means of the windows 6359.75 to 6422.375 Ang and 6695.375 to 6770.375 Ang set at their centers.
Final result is 0.01 mag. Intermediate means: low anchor 1.32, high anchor 1.21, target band 1.29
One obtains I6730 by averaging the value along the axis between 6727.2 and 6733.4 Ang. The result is 1.25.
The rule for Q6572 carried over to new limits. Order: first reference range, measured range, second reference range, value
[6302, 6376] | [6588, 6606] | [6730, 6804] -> 0.029 mag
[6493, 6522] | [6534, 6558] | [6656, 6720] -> 0.026 mag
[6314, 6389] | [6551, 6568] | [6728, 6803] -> 0.152 mag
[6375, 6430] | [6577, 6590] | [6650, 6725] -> 0.011 mag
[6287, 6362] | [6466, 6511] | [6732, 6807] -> -0.007 mag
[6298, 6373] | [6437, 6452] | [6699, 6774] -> 0.018 mag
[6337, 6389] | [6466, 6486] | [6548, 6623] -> -0.027 mag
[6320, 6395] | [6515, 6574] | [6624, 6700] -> 0.041 mag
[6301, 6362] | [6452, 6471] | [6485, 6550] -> 0.010 mag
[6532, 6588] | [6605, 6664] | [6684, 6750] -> -0.035 mag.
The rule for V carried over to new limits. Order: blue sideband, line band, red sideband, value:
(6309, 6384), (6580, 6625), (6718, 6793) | 0.010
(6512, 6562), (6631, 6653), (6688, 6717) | -0.039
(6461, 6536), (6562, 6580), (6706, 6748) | 0.085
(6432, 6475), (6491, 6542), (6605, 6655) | -0.018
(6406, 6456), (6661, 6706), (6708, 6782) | -0.013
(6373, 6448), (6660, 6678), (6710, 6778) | -0.035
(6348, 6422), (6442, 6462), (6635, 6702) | 0.020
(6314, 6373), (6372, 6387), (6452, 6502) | 0.003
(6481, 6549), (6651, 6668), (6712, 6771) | -0.001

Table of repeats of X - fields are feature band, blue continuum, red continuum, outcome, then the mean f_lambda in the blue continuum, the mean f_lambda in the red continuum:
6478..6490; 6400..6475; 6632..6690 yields 0.1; 1.3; 1.26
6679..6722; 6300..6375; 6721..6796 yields 0.8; 1.33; 1.22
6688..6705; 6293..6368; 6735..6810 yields 0.4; 1.33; 1.21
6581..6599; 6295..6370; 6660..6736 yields 0.5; 1.33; 1.23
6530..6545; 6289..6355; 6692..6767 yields -0.4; 1.33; 1.21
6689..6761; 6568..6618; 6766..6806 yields 0.7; 1.24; 1.22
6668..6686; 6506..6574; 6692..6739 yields -0.8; 1.24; 1.22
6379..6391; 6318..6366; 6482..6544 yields 0.0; 1.33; 1.3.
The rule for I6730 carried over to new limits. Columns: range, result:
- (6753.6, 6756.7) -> 1.19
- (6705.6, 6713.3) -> 1.17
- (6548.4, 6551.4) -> 1.26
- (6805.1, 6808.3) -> 1.21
